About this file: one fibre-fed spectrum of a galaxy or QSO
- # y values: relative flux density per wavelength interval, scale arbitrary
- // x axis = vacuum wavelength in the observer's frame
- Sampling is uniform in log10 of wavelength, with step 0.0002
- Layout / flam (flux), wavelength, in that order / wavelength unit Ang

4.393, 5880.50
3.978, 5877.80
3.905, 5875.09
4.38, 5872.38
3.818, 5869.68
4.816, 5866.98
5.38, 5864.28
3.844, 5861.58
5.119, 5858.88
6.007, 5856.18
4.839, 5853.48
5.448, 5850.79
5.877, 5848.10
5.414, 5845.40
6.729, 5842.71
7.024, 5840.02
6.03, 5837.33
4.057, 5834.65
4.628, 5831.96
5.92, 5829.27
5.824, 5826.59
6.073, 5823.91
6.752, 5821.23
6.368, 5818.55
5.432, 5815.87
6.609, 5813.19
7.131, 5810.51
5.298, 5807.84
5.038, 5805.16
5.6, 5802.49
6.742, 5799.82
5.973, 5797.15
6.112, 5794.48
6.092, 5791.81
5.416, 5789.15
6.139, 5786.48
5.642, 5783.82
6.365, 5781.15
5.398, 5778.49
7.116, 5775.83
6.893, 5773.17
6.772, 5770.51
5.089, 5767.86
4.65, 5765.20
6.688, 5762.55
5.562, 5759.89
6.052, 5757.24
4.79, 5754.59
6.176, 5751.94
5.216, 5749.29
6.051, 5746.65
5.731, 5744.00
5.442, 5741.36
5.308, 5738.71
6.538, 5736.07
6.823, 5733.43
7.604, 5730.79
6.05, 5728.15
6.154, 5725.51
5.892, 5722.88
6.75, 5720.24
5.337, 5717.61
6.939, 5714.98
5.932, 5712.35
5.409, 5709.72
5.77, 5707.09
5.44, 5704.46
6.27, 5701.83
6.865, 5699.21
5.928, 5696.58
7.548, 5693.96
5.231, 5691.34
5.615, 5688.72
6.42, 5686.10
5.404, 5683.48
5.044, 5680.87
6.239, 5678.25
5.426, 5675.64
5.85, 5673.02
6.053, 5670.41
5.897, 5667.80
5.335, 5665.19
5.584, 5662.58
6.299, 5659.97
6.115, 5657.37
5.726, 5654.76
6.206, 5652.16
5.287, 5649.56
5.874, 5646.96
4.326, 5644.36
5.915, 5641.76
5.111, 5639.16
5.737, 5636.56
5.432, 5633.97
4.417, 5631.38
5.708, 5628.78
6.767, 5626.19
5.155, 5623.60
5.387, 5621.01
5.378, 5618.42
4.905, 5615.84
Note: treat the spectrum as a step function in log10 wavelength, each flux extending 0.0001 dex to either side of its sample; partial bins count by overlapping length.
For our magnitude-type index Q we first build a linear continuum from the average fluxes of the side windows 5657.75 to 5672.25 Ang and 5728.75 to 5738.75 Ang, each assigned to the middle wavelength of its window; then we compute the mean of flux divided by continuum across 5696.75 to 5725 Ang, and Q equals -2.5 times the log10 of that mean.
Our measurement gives 0.06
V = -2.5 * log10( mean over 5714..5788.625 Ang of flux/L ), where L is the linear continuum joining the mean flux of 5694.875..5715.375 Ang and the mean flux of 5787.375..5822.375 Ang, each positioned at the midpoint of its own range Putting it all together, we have 0.003 mag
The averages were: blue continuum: 6.06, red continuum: 6.04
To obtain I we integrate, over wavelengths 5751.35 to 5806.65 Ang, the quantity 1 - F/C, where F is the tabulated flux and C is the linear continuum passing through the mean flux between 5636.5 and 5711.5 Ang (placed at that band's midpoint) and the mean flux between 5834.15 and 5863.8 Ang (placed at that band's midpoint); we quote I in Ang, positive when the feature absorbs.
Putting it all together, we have -2.8 Ang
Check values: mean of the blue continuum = 5.79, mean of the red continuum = 5.53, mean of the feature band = 5.91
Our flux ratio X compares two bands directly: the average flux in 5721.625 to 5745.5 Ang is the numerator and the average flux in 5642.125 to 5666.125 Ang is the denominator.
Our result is 1.1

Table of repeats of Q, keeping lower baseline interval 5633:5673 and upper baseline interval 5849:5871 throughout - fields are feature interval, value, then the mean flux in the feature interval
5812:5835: -0.15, 5.81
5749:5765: -0.08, 5.7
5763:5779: -0.16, 6.06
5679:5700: -0.09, 5.99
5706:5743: -0.14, 6.14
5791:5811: -0.16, 5.95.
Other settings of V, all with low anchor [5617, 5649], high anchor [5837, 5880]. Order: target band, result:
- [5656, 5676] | -0.09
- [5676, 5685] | -0.04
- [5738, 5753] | -0.08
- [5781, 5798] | -0.14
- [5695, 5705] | -0.17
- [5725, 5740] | -0.21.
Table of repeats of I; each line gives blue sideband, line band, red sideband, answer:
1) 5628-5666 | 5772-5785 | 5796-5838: -1.15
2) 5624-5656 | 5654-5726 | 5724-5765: -2.53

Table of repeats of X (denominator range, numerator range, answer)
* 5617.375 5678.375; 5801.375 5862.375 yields 1.02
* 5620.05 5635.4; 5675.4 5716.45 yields 1.09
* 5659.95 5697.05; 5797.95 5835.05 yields 1.00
